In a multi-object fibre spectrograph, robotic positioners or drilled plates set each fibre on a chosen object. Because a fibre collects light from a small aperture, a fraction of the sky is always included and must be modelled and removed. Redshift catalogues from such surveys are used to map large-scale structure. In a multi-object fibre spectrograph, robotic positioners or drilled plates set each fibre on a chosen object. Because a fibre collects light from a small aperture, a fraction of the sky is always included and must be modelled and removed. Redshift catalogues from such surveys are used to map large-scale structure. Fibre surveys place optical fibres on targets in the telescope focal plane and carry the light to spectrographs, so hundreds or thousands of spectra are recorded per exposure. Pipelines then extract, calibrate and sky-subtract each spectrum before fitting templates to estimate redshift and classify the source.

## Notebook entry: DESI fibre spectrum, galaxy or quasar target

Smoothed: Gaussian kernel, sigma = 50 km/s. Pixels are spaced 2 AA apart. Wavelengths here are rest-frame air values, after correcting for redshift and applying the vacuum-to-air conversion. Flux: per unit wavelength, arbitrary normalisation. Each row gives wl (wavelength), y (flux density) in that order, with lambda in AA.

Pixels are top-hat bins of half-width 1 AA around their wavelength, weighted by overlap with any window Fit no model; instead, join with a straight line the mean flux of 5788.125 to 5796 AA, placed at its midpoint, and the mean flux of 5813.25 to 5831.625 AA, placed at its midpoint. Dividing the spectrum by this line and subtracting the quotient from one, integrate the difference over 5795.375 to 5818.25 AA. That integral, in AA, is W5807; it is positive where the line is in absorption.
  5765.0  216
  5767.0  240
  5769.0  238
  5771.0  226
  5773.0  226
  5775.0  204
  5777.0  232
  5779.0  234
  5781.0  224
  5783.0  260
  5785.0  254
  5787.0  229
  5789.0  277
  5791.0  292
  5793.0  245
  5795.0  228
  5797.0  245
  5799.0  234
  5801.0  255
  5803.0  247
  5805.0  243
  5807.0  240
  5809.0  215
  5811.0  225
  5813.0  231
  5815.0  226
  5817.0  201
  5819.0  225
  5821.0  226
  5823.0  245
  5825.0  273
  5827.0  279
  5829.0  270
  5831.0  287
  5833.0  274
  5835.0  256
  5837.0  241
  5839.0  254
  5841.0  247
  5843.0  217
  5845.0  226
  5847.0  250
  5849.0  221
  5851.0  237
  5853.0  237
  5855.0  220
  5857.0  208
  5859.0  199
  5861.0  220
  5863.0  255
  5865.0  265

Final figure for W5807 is 1.9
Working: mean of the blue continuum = 260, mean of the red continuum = 247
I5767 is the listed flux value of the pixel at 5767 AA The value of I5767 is 240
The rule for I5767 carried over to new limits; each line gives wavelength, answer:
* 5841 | 247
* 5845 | 226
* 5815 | 226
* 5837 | 241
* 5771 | 226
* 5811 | 225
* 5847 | 250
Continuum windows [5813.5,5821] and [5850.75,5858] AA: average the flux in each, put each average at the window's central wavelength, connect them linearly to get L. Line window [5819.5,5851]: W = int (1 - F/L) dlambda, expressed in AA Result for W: -4.0 AA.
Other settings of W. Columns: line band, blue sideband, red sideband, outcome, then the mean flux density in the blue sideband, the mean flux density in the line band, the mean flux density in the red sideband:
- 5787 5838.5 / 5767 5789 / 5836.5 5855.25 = -2.6 AA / 235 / 247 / 235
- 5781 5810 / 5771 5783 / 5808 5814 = -2.7 AA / 227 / 247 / 224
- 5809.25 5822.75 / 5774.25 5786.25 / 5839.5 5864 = 0.5 AA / 235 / 223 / 229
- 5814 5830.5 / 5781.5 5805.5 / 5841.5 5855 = -0.3 AA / 250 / 244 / 231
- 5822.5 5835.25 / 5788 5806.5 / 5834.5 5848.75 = -1.4 AA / 251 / 271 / 240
